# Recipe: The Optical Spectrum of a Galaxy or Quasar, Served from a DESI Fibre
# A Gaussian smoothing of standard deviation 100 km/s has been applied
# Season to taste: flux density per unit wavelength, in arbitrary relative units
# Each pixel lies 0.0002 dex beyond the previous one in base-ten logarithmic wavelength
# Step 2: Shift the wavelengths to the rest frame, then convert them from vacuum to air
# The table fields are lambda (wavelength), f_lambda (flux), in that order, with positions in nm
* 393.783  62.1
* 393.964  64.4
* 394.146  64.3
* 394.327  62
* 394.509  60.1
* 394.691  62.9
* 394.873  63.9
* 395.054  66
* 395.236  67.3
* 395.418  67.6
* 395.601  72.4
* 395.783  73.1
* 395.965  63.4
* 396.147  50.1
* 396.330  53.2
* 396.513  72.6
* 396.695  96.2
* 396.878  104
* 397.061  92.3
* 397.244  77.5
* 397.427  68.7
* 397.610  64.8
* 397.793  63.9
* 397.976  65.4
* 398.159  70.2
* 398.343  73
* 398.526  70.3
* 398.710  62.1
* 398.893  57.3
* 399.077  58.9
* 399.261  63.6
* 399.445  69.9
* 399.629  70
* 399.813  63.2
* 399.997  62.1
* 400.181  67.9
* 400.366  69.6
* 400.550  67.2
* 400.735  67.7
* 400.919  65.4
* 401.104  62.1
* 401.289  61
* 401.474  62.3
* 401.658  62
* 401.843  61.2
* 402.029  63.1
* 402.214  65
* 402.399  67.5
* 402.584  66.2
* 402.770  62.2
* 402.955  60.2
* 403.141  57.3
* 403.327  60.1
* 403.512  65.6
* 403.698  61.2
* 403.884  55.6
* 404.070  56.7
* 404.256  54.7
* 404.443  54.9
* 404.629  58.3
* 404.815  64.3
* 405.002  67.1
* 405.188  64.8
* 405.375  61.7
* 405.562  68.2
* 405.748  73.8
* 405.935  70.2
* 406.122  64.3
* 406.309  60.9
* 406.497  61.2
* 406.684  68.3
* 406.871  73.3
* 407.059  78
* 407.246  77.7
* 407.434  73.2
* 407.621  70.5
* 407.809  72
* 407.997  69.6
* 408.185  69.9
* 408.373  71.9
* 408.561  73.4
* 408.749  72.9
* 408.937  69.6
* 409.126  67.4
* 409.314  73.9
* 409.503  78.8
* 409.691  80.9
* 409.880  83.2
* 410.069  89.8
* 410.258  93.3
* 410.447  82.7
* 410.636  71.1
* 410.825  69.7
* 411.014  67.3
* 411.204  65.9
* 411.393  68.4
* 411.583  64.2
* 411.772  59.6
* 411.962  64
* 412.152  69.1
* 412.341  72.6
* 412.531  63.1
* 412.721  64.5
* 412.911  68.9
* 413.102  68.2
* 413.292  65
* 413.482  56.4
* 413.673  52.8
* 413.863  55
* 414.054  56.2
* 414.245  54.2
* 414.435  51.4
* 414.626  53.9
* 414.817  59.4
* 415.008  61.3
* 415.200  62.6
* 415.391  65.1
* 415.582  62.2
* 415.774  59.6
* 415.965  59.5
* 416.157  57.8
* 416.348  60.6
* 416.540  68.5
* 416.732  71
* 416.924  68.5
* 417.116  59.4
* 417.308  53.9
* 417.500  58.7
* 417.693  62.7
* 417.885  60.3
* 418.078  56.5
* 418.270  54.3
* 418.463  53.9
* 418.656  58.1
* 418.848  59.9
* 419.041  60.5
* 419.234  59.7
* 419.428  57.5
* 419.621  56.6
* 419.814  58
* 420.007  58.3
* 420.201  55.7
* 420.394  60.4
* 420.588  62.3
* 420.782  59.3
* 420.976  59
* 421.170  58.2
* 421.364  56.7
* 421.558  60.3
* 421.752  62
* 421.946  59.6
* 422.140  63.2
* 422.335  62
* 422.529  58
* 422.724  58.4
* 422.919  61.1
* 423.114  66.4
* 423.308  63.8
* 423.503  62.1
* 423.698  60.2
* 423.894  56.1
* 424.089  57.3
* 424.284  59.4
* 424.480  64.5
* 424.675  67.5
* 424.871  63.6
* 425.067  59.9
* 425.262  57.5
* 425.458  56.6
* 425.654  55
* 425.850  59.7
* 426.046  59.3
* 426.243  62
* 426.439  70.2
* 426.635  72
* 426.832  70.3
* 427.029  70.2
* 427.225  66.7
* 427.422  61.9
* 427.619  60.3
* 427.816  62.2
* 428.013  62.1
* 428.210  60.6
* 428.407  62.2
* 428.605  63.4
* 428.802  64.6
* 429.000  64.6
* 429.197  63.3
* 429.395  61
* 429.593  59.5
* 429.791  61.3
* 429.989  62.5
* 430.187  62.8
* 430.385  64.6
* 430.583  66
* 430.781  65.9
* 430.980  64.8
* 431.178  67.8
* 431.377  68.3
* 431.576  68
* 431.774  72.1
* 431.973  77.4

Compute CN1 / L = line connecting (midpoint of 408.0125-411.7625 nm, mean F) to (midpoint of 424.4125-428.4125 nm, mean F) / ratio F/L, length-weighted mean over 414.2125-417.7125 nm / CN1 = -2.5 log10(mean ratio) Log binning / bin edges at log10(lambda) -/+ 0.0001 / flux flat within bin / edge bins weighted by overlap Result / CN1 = 0.16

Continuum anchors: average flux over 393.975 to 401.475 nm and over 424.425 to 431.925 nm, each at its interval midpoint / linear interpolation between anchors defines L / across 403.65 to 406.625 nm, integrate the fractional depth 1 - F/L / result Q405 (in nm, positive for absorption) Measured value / 0.192 nm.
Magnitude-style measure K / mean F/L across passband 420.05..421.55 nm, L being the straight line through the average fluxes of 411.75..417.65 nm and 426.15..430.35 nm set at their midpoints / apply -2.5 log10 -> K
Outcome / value 0.07 mag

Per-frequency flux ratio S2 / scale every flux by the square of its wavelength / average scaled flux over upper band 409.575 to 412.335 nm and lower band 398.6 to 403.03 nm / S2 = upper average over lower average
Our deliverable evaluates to 1.21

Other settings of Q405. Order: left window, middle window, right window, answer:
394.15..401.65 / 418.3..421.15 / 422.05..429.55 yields 0.23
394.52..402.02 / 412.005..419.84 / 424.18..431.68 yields 0.57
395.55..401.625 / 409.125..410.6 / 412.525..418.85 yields -0.44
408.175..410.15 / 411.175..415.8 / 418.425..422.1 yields 0.50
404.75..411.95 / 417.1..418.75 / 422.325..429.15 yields 0.22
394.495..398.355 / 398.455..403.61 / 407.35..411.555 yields 0.57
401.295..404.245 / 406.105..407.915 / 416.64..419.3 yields -0.27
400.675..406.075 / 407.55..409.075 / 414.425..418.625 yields -0.23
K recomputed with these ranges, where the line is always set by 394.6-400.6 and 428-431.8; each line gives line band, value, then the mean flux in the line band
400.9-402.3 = 0.09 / 62.6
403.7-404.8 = 0.19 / 57.1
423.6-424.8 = 0.07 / 60.9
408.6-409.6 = -0.08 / 72.6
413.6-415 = 0.20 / 55.2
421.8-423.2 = 0.07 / 61.2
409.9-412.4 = -0.09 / 72.4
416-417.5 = 0.06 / 62.4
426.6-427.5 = -0.06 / 68.1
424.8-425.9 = 0.11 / 58.6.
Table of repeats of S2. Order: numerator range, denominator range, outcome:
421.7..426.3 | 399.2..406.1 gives 1.06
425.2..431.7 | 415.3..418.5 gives 1.10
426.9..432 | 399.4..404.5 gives 1.17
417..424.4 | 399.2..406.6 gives 1.02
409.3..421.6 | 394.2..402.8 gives 1.02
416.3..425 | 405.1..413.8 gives 0.91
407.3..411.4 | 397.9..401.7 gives 1.20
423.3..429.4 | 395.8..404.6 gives 1.08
